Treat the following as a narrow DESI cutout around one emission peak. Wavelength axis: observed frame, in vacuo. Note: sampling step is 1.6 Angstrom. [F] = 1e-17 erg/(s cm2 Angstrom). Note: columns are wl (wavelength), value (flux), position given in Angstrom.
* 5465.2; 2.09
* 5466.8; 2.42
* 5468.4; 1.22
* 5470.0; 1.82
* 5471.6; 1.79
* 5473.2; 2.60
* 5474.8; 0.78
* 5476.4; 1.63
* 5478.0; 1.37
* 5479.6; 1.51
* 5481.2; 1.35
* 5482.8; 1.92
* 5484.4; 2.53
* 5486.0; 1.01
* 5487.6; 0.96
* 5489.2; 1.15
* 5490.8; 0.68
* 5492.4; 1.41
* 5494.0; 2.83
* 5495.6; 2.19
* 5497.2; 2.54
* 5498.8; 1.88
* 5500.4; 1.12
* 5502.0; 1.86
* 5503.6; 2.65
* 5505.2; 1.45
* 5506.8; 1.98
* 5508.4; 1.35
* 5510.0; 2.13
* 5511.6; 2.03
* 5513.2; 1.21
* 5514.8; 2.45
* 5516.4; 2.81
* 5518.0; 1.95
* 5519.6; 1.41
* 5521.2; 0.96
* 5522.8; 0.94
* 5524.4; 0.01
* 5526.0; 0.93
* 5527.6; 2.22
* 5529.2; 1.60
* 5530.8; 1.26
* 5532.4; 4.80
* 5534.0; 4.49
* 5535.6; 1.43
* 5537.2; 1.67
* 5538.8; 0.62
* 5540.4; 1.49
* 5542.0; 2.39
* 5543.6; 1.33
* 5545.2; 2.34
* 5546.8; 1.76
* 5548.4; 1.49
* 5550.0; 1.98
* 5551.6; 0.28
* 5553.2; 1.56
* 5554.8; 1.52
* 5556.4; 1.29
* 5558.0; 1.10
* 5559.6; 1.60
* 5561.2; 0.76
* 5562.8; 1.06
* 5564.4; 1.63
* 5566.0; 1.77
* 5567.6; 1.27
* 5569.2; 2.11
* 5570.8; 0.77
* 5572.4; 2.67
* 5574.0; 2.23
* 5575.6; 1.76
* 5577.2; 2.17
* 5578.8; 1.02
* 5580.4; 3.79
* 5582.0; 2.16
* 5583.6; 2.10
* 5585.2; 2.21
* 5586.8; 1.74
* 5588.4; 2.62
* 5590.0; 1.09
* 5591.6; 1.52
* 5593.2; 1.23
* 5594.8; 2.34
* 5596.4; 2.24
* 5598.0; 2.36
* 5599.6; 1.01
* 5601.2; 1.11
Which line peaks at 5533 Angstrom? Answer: H-beta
